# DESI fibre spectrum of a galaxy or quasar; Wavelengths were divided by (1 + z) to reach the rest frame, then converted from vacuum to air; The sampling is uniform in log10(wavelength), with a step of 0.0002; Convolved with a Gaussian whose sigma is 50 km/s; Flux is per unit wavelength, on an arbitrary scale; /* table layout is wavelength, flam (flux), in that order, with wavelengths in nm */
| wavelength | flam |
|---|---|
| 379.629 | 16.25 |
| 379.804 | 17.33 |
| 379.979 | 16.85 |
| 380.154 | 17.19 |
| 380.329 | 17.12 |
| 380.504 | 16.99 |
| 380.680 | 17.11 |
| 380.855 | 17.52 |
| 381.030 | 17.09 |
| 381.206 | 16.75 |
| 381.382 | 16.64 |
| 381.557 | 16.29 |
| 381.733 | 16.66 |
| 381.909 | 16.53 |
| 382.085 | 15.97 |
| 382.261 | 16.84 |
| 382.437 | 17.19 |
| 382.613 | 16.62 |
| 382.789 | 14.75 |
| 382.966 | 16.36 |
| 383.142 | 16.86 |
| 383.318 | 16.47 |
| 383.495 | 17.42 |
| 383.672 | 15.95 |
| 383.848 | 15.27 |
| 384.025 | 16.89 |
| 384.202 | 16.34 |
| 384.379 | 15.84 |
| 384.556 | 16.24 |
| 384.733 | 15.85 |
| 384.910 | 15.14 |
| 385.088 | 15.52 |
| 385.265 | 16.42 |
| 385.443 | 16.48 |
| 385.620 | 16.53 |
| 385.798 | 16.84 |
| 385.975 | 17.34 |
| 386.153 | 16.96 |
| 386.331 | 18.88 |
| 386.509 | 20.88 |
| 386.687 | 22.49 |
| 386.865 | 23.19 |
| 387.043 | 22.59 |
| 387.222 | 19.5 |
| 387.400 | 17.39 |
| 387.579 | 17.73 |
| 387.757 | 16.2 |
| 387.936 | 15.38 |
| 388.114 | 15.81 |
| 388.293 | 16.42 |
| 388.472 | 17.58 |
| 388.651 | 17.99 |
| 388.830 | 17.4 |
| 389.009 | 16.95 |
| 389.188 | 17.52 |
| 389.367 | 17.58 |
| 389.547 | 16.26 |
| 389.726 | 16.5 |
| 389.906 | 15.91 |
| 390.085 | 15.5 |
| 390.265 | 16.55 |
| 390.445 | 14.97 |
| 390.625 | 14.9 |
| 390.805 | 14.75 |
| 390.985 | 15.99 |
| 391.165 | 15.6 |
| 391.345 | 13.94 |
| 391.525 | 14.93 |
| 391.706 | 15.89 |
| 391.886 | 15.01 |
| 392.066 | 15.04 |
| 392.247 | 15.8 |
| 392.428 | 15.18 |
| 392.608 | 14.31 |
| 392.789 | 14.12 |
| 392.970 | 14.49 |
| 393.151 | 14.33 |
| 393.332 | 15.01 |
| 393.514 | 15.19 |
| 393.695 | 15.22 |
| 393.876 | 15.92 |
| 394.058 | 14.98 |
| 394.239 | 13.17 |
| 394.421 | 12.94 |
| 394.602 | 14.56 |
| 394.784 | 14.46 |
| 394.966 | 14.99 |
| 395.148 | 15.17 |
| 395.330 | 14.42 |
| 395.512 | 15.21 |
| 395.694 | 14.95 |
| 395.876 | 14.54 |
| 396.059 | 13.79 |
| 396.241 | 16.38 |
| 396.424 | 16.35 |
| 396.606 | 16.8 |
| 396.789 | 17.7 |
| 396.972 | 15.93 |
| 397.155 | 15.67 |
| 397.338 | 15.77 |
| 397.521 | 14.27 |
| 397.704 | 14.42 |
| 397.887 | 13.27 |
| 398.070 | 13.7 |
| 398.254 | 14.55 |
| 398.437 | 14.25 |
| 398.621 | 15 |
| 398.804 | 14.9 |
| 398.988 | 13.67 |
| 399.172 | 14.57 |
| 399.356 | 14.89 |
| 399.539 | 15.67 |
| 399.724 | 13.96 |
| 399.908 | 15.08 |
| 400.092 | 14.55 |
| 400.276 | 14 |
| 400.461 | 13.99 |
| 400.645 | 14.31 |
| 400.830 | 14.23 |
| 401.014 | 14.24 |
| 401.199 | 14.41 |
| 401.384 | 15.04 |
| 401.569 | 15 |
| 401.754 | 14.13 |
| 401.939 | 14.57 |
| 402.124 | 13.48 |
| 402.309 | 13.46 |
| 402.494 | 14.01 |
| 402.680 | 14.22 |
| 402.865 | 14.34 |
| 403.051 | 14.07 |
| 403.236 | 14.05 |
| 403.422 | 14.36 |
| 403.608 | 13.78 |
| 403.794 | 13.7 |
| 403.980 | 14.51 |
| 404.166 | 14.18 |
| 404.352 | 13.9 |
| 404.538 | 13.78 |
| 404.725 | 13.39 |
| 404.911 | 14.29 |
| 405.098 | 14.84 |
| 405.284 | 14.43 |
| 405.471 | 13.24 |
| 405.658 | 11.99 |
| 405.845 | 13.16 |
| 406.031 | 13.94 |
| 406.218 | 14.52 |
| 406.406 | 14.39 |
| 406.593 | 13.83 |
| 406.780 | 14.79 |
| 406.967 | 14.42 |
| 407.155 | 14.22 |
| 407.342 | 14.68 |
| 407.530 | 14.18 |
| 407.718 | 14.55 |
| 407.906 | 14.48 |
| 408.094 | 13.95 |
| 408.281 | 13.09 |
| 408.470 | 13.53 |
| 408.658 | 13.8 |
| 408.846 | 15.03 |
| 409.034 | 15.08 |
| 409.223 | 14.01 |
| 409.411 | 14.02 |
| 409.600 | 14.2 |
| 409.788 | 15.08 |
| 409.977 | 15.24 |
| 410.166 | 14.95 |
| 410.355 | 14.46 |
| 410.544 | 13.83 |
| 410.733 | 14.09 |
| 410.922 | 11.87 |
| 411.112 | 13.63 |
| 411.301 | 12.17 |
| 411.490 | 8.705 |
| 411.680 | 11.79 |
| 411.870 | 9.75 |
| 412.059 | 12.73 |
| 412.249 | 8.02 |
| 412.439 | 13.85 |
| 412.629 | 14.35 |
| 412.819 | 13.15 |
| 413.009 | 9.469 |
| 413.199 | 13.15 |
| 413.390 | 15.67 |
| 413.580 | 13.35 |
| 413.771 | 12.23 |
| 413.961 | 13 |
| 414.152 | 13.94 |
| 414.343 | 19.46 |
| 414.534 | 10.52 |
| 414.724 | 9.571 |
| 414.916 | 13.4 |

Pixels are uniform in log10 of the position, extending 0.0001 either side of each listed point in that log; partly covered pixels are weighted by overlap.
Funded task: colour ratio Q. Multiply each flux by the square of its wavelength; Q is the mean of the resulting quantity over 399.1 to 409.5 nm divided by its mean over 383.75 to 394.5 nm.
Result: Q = 0.94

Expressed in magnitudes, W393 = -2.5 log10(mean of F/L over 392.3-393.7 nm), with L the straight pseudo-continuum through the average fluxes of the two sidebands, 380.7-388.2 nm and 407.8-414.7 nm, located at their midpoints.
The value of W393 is 0.08 mag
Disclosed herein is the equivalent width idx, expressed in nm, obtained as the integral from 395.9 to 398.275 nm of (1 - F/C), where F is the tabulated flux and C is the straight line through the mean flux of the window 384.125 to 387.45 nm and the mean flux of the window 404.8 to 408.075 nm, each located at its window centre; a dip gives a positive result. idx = 0.085 nm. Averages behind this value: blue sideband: 17.9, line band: 15.3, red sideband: 14.1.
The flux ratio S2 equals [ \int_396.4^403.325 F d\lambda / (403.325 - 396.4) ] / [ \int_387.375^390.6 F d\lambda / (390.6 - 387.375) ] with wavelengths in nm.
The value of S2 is 0.88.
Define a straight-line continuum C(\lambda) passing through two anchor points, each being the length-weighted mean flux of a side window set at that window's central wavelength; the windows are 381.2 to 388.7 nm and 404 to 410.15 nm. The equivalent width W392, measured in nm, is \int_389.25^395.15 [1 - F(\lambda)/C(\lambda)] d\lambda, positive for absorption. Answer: 0.38 nm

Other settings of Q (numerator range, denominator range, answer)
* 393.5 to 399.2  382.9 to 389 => 0.90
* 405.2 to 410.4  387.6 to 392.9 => 0.98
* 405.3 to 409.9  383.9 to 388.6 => 0.90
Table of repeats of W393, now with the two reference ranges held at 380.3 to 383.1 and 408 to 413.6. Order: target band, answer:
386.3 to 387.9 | -0.23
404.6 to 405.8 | 0.02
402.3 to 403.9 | 0.01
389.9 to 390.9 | 0.02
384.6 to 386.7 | -0.07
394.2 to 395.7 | 0.05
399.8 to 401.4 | 0.00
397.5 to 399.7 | 0.02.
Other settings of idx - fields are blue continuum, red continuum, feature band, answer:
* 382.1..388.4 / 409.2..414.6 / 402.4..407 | 0.07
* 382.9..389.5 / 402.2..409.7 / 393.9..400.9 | 0.32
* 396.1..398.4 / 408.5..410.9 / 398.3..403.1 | 0.22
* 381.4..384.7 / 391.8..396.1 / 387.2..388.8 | -0.14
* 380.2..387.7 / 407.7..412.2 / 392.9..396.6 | 0.19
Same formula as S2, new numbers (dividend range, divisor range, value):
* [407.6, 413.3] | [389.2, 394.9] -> 0.87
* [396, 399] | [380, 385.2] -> 0.92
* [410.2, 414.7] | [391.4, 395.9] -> 0.86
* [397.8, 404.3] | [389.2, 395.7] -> 0.94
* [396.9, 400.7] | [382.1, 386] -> 0.89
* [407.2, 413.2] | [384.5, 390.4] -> 0.76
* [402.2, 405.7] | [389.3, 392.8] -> 0.90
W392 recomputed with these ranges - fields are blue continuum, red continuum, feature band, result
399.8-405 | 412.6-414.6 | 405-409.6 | -0.07 nm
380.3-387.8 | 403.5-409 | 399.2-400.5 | 0.03 nm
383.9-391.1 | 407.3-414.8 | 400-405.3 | 0.18 nm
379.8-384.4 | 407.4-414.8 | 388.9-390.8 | -0.06 nm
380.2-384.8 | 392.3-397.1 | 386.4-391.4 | -0.49 nm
